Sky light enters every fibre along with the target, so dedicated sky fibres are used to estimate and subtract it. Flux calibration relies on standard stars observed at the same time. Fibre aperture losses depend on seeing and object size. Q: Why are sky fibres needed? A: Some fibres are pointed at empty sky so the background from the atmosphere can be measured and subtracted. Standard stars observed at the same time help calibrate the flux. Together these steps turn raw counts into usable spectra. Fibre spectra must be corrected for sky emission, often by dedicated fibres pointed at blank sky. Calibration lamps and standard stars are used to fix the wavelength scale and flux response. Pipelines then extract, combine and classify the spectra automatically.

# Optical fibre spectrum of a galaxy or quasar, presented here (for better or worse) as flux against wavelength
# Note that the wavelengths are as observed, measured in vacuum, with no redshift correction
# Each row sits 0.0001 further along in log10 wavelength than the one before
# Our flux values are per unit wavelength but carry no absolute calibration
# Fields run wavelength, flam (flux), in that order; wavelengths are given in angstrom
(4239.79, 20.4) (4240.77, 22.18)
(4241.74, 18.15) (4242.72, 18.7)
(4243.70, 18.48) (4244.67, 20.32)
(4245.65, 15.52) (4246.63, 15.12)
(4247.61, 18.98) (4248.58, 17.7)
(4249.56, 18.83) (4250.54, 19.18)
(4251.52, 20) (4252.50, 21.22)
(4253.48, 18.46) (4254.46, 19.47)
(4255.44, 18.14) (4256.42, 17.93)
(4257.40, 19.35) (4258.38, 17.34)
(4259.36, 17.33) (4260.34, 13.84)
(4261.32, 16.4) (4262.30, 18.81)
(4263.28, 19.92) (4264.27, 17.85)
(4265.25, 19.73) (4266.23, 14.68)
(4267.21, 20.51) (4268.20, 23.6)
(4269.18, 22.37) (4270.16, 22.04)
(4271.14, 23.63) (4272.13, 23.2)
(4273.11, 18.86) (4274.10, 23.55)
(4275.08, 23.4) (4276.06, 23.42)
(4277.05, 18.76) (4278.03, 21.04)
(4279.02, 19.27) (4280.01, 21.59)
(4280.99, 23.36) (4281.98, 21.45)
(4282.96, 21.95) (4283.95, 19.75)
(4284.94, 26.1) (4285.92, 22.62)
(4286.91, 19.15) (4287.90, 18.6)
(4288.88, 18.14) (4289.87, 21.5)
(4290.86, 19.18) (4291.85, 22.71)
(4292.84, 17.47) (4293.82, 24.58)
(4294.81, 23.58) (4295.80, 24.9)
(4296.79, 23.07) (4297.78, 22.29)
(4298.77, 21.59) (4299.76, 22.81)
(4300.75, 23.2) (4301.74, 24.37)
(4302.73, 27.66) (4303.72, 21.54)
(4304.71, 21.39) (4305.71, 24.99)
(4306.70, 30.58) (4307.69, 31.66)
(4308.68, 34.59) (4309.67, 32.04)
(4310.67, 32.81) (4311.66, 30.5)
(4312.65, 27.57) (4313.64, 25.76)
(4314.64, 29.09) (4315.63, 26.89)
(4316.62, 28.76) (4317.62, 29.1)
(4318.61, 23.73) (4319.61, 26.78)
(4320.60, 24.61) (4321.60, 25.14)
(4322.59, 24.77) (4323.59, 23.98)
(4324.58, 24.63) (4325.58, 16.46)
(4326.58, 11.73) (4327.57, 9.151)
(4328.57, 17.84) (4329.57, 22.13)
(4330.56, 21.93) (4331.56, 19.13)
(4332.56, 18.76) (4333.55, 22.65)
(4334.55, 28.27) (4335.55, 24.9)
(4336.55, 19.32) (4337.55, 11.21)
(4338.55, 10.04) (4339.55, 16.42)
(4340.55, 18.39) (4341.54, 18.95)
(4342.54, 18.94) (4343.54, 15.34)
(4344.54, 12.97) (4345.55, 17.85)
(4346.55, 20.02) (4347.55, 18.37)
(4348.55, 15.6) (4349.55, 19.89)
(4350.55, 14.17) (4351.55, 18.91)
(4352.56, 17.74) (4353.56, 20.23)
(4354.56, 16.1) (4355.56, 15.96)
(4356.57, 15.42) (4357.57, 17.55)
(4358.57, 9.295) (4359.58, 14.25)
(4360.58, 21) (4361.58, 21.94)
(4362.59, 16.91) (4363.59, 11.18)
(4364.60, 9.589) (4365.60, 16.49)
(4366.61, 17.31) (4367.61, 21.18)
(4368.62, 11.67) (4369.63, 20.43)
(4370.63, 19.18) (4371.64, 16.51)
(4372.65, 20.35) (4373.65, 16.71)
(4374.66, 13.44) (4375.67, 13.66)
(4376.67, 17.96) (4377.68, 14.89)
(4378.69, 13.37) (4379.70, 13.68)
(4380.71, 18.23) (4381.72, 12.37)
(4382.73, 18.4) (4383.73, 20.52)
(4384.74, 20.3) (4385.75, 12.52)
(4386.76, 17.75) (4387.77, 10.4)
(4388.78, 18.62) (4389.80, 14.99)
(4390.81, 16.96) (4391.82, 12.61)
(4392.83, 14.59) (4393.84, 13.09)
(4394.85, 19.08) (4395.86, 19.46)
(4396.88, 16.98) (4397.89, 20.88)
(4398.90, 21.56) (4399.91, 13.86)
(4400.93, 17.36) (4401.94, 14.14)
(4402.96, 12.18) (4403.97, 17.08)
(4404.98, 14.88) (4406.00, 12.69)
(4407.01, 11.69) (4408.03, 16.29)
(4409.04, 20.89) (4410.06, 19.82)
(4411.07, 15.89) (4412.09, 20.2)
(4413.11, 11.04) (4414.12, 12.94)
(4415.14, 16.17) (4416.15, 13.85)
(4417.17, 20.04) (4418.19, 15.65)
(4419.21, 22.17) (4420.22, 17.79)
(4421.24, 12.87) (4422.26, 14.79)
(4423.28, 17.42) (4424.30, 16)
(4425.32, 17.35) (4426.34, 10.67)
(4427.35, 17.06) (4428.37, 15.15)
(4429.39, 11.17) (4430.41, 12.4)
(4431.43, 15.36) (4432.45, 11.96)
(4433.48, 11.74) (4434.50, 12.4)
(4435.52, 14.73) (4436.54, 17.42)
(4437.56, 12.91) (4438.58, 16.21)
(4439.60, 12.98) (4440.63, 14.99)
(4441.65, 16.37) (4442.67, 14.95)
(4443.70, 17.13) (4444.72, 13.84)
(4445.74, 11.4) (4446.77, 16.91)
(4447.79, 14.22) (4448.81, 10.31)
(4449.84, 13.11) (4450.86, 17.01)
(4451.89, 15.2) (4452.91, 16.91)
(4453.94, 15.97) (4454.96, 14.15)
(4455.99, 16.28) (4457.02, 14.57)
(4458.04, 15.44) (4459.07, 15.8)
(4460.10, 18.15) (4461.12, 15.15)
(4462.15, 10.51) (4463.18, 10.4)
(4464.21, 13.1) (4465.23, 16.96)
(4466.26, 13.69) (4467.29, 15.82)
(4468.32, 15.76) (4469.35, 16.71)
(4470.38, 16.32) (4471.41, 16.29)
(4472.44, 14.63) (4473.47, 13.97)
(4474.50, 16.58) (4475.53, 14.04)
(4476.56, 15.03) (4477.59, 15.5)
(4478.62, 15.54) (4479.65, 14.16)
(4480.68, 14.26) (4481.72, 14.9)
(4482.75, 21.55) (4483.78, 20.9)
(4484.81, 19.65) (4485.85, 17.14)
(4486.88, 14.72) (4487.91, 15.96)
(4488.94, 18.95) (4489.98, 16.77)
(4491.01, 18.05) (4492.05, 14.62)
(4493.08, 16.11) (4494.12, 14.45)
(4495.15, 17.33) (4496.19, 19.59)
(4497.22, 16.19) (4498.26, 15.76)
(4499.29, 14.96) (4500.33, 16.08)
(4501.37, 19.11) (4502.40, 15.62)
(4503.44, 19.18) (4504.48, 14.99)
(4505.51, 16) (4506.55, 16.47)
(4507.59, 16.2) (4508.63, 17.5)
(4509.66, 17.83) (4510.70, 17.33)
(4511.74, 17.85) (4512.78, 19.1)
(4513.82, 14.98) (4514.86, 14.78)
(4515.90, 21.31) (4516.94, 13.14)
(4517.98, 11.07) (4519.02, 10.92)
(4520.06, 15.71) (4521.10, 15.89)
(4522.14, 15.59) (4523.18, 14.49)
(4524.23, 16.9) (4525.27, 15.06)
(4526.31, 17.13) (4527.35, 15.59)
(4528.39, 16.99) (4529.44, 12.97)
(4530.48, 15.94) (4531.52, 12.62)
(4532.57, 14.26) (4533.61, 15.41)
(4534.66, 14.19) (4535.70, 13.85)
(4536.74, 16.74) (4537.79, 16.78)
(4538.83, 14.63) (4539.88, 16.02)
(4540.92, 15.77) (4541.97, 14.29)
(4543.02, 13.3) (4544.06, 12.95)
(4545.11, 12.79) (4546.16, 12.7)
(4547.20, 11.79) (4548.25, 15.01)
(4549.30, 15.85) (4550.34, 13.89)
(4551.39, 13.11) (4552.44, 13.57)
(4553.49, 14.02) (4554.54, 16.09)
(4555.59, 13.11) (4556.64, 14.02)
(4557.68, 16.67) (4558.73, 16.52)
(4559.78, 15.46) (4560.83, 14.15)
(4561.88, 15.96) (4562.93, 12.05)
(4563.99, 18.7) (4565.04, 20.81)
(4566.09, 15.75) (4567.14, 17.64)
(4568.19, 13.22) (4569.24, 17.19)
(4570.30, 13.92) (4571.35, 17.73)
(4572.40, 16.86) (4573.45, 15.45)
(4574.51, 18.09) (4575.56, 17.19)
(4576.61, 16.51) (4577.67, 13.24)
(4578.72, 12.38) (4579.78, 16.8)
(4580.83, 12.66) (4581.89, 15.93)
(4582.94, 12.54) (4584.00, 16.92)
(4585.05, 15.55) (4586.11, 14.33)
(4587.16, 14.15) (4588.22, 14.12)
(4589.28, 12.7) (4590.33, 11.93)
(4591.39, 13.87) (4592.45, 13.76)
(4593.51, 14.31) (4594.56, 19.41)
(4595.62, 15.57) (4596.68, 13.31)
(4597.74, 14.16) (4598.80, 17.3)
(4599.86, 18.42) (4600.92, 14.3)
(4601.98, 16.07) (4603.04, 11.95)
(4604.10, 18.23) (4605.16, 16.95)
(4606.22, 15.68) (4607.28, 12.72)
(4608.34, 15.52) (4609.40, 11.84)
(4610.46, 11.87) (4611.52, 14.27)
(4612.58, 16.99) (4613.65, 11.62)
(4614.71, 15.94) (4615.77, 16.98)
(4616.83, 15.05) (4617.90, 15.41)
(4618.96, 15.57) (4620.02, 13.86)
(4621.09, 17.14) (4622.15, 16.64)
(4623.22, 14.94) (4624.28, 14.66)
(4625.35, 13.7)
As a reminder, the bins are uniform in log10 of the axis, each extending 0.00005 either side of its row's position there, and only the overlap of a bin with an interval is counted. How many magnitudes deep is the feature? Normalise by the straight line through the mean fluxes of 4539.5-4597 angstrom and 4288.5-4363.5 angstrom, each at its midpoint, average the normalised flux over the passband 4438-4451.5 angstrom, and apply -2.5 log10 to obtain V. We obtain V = 0.24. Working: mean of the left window 21.3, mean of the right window 14.9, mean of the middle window 14.6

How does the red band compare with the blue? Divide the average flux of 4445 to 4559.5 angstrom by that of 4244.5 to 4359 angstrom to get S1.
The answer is 0.74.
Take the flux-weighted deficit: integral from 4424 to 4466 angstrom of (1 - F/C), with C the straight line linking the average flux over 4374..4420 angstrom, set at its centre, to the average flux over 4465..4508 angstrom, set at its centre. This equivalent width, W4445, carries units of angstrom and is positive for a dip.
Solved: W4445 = 4.5 angstrom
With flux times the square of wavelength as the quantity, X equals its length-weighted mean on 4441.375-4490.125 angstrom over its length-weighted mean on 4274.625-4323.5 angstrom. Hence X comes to 0.69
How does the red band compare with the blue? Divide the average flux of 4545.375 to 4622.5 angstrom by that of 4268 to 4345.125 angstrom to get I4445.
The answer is 0.7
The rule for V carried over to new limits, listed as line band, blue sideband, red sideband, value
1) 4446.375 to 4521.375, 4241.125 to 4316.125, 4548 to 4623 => 0.10 mag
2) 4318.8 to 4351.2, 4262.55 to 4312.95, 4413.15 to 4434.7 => 0.06 mag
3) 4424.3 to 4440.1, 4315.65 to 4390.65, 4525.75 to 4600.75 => 0.20 mag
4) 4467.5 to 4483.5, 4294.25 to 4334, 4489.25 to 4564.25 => 0.12 mag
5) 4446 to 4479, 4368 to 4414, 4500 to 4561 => 0.05 mag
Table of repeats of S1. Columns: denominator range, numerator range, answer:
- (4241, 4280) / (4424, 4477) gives 0.76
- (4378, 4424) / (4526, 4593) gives 0.92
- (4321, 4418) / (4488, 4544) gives 0.93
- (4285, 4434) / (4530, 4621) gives 0.80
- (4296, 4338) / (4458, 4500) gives 0.66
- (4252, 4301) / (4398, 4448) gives 0.74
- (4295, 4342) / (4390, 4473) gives 0.66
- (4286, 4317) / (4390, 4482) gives 0.61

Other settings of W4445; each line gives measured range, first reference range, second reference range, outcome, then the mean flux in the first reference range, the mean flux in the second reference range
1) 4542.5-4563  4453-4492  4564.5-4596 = 1.7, 15.8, 15.4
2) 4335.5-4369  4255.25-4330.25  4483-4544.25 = 6.8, 22.5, 16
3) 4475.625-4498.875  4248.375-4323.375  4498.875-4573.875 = 0.3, 22.6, 15.4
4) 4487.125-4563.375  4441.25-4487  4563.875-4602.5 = -0.2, 15.4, 15.4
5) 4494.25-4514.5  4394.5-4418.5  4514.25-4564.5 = -2.2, 16.4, 14.8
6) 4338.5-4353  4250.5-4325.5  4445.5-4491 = 2.3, 22.7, 15.5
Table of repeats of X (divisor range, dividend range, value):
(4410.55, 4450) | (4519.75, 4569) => 1.06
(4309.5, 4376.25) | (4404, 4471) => 0.81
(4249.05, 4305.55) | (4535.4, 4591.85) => 0.82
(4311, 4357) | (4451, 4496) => 0.83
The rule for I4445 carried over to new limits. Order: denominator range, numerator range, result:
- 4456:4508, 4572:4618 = 0.94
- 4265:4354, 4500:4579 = 0.71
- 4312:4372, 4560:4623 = 0.79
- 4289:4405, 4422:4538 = 0.79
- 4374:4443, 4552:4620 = 0.97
